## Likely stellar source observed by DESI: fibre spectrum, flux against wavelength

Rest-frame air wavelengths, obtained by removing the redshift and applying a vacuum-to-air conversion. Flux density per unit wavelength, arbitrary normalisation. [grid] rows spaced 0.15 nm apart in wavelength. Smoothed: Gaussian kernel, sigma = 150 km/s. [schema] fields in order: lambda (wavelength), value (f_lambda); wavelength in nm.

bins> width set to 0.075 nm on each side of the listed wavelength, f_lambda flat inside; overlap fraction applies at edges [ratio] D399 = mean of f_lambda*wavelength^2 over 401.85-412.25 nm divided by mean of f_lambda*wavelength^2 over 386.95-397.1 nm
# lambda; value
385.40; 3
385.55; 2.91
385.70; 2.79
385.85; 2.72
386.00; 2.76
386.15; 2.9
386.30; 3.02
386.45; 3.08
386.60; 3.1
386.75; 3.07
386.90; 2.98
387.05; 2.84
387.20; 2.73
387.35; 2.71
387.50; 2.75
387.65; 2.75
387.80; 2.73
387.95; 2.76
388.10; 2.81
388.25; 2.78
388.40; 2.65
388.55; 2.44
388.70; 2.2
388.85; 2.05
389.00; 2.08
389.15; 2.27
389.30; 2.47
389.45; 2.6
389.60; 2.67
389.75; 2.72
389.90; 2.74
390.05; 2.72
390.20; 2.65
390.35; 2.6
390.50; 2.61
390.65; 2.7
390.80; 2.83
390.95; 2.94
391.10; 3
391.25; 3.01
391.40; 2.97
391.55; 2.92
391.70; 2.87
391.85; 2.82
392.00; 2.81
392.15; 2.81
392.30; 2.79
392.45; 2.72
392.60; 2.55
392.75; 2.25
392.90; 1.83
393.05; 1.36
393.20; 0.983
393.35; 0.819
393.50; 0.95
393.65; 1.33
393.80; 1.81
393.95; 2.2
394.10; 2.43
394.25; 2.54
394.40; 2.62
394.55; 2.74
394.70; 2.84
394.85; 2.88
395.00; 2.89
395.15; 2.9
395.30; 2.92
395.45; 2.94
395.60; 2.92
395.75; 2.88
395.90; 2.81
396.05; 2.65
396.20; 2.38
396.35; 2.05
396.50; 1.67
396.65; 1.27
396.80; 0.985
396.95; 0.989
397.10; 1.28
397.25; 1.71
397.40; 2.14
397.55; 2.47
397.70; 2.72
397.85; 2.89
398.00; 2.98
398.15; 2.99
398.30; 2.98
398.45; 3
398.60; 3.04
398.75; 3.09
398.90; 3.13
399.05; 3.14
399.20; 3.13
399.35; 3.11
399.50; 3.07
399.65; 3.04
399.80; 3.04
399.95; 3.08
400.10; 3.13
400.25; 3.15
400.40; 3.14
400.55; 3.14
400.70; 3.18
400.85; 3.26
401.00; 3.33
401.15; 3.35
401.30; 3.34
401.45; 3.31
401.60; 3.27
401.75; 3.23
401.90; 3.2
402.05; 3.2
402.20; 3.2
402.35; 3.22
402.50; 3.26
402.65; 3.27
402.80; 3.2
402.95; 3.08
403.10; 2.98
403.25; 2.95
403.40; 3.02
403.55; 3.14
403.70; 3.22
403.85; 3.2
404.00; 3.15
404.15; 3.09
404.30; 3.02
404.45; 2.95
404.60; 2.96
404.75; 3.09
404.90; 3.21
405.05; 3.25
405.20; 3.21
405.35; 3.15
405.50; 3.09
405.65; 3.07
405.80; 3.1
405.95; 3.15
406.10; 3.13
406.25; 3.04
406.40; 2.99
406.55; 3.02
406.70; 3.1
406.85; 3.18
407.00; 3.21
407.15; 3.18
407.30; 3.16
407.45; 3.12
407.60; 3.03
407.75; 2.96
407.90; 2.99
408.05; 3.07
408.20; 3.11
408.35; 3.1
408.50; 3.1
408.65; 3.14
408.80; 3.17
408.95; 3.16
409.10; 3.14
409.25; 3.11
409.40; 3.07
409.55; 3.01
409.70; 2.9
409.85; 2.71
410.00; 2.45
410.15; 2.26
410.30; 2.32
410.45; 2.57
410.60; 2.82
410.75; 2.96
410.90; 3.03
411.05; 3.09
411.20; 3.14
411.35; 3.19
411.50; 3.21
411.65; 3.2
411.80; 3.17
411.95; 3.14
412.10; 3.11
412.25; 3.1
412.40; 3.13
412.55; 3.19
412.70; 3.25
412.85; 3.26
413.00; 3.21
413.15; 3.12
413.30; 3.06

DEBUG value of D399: 1.4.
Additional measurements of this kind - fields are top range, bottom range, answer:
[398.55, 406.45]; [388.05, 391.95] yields 1.26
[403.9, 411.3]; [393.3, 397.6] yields 1.47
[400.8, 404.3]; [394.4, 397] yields 1.37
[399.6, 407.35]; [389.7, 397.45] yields 1.40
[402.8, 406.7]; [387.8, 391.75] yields 1.26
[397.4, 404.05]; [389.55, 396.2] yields 1.28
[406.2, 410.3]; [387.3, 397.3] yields 1.35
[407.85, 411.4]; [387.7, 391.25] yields 1.24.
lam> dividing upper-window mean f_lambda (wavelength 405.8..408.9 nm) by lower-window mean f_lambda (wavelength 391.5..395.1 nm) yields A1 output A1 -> 1.36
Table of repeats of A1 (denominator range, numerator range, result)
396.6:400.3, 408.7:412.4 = 1.13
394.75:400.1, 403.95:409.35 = 1.19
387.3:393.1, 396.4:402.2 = 1.07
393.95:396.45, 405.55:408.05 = 1.15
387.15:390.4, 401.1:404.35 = 1.23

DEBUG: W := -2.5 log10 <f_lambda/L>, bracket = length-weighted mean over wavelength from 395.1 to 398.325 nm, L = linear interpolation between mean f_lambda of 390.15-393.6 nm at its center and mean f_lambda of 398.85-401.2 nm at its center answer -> 0.22 mag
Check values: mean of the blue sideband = 2.42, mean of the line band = 2.33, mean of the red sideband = 3.15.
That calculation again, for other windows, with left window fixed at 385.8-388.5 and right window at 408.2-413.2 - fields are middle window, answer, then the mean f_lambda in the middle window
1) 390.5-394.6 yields 0.22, 2.36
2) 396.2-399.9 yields 0.17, 2.5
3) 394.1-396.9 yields 0.17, 2.48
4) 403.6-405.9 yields -0.05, 3.12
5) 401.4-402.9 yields -0.10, 3.23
